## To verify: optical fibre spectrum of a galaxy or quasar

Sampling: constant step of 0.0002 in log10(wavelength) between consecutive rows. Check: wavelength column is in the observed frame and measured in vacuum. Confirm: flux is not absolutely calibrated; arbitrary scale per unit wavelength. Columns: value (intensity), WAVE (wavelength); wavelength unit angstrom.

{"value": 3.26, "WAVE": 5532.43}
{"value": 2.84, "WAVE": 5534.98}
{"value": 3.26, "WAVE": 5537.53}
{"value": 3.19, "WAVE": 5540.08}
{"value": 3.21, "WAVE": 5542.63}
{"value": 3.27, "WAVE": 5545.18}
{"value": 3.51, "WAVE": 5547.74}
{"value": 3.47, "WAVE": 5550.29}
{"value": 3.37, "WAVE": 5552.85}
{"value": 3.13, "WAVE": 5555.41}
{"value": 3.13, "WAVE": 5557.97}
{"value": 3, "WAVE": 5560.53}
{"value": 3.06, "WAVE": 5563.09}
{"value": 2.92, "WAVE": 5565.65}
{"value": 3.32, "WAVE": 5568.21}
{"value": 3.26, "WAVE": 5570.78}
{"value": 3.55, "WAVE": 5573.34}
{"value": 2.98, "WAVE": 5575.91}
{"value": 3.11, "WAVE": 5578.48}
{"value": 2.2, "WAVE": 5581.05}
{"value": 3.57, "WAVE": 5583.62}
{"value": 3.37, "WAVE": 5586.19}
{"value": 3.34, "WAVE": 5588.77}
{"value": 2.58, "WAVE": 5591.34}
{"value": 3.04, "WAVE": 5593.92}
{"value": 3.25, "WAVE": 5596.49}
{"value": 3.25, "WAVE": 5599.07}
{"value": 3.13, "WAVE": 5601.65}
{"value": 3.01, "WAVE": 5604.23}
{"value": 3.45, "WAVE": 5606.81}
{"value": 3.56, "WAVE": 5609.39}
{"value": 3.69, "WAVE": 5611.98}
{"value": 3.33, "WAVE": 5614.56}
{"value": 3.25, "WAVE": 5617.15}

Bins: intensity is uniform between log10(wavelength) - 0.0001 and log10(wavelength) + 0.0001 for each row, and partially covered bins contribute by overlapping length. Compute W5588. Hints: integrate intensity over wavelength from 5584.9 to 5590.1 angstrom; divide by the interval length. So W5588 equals 3.35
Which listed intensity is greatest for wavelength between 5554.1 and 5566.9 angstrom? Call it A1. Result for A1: 3.13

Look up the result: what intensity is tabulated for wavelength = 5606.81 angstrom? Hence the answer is 3.45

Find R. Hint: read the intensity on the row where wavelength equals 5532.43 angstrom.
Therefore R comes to 3.26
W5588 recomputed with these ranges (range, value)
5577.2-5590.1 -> 3.12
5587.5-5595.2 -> 2.99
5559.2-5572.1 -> 3.12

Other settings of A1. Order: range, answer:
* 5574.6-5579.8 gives 3.11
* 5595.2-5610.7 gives 3.56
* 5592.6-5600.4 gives 3.25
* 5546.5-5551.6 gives 3.51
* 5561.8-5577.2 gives 3.55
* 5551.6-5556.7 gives 3.37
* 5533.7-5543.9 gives 3.26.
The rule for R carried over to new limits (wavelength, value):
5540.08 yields 3.19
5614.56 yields 3.33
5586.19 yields 3.37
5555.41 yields 3.13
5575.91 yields 2.98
